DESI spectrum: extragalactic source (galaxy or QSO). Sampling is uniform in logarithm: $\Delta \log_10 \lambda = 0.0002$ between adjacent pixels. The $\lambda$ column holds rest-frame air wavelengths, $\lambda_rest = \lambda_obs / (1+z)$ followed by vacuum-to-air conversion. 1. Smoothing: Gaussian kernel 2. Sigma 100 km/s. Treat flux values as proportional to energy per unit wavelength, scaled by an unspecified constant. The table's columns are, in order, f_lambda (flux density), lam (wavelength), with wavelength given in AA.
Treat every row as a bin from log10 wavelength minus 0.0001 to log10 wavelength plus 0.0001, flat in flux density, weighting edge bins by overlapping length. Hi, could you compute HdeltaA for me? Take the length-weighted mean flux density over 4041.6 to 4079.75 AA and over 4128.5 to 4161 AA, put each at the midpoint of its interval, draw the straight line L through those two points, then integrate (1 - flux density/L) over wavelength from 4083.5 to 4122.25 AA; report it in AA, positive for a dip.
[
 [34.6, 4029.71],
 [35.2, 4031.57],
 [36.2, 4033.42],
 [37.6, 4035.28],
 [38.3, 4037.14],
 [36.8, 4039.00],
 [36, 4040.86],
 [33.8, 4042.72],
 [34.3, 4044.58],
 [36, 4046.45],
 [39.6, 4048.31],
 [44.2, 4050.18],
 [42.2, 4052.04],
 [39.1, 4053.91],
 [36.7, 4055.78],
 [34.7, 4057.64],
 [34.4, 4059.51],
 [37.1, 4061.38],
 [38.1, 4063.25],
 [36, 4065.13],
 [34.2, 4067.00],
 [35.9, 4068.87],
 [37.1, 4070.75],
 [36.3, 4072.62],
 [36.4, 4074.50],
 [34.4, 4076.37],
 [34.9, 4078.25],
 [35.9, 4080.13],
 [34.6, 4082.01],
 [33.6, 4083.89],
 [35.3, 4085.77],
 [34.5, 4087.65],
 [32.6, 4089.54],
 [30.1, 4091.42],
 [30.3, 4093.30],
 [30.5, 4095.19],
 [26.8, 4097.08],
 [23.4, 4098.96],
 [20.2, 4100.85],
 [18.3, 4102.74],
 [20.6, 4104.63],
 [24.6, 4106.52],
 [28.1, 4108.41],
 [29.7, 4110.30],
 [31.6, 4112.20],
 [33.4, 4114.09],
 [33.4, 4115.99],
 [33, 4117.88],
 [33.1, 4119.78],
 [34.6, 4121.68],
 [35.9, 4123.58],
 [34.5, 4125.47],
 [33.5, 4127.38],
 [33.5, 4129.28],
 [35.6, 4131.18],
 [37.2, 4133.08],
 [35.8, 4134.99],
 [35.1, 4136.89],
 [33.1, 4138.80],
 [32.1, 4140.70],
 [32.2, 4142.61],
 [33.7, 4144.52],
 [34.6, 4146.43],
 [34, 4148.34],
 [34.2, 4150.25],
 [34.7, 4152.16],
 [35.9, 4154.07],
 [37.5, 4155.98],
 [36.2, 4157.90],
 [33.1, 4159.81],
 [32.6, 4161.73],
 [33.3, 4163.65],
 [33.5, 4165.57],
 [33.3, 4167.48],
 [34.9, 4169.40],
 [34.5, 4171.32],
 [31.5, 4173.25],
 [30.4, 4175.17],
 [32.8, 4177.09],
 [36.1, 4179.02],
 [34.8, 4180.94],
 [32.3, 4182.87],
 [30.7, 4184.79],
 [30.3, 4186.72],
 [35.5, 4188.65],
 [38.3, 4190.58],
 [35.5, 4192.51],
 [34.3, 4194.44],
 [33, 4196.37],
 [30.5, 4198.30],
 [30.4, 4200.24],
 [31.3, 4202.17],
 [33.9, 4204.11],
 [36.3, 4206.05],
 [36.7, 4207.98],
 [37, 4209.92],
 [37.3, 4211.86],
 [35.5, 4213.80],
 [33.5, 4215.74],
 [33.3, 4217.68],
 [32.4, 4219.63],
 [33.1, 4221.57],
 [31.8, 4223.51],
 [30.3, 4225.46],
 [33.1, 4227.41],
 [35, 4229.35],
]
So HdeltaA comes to 6.9 AA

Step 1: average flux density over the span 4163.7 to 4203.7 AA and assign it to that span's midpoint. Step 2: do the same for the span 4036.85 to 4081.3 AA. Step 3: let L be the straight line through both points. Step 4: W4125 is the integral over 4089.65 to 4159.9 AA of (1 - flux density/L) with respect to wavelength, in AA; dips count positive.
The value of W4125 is 6.2 AA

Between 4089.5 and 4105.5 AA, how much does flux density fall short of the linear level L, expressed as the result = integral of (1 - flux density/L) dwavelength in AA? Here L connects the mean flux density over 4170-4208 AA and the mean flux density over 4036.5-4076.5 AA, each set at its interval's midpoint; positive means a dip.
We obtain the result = 4.6 AA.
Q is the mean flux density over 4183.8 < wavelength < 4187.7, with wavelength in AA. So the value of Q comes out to 30.6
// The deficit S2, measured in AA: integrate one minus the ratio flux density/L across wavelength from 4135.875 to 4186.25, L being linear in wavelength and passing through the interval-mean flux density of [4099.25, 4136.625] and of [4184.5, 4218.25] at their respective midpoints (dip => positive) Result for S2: -1.8 AA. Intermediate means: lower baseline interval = 30.8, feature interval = 33.7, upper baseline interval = 34.2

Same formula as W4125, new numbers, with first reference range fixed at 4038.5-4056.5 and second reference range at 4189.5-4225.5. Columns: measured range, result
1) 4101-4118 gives 4.2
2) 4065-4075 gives 0.4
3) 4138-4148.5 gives 0.7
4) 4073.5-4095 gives 1.9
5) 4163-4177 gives 0.8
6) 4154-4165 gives 0.2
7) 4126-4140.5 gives 0.5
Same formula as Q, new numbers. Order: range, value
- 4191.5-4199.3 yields 33.3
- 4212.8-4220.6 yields 33.7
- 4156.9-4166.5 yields 33.7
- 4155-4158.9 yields 36.8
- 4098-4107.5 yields 21.5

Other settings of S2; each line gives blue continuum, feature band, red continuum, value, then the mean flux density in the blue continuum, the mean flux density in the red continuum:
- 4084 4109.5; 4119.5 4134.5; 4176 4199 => -2.66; 27.5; 33.7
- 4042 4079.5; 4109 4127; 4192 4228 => 1.22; 36.8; 33.6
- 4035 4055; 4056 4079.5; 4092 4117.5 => -1.38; 38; 27.2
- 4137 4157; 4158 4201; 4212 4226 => 0.56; 34.2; 33.2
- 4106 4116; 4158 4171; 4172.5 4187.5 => -0.74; 30.1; 32.4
